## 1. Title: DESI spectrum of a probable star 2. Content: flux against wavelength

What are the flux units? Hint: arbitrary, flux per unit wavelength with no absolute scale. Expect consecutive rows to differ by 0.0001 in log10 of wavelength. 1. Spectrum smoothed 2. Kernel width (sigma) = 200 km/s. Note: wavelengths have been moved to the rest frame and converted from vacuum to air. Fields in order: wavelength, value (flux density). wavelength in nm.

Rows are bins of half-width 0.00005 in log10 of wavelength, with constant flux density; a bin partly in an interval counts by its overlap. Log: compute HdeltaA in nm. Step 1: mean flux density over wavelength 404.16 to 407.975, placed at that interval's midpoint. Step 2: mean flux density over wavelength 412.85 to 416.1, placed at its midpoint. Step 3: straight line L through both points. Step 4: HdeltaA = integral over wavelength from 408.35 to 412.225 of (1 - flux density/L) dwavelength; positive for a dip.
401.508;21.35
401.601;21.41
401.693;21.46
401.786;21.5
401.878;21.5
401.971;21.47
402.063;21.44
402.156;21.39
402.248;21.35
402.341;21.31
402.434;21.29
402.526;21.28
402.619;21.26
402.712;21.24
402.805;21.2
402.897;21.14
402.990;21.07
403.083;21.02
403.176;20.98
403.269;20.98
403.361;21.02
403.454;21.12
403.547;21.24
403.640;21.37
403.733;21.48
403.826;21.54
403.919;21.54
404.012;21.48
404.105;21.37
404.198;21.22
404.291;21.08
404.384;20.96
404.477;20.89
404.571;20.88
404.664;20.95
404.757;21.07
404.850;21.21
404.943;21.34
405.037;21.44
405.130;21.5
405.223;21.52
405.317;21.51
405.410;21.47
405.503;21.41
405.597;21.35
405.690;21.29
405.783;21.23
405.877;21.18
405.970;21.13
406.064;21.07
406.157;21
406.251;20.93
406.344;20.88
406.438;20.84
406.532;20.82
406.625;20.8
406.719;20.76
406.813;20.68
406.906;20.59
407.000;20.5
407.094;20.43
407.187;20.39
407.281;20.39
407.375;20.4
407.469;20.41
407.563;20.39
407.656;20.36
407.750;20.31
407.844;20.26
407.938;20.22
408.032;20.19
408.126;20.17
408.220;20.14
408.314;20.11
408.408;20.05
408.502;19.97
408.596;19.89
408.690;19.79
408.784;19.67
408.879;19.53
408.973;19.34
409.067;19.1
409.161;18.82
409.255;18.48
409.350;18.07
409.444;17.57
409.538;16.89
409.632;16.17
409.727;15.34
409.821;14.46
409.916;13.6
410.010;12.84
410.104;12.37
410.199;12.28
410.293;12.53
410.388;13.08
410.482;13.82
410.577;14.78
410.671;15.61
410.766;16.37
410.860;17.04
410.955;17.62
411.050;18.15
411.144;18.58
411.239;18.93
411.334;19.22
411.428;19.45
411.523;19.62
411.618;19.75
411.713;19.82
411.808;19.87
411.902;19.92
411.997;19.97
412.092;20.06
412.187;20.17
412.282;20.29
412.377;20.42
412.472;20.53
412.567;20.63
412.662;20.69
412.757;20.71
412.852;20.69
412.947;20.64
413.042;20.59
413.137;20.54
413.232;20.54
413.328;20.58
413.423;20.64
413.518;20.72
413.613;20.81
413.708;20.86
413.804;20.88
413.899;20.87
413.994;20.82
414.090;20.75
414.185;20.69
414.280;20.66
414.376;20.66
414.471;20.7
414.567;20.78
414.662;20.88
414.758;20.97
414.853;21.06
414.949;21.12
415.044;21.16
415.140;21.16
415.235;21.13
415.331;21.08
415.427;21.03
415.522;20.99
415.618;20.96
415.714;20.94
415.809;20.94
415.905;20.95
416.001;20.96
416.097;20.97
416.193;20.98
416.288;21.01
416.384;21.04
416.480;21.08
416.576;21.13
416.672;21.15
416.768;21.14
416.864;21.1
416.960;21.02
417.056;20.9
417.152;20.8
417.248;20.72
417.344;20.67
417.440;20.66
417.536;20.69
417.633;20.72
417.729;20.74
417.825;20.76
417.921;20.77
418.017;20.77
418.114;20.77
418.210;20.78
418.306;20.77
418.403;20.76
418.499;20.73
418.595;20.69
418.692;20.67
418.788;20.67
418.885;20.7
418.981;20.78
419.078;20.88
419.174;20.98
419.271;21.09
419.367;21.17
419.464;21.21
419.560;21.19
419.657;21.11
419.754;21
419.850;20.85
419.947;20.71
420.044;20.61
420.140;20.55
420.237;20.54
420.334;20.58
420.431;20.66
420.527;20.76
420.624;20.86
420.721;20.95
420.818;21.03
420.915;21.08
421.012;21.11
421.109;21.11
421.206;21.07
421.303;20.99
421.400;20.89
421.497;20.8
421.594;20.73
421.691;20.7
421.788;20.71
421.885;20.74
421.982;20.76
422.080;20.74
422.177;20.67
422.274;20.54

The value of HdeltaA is 0.62 nm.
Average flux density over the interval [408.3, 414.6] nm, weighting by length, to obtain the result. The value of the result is 18.7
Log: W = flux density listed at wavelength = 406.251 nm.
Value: 20.93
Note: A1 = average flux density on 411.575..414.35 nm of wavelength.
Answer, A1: 20.5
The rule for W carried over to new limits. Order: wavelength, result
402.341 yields 21.31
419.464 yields 21.21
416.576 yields 21.13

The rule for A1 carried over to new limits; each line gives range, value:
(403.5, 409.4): 20.6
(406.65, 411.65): 18.2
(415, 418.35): 20.9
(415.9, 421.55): 20.9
